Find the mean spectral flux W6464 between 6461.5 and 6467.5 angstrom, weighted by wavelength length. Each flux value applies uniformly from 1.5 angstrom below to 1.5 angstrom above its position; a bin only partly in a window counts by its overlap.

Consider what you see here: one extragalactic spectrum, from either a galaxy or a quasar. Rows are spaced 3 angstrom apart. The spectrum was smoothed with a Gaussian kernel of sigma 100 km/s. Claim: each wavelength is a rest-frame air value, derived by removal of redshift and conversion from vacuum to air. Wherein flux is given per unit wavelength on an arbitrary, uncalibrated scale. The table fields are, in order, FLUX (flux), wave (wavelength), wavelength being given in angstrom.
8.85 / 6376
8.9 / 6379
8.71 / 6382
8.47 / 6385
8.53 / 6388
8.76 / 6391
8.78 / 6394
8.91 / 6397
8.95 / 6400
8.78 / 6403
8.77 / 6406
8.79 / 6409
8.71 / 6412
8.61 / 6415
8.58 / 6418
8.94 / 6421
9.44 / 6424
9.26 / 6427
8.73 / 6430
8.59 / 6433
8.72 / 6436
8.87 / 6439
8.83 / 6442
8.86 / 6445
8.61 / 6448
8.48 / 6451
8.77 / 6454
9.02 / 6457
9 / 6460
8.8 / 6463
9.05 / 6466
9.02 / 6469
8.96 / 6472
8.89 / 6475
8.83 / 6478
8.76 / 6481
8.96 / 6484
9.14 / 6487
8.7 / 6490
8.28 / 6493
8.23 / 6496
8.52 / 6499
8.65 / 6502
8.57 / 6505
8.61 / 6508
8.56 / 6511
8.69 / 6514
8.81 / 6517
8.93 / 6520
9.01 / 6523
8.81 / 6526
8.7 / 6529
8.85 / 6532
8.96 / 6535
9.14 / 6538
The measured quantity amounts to 8.93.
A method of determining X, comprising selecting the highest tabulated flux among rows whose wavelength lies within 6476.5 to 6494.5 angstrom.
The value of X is 9.14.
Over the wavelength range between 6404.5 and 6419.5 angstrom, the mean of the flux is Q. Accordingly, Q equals 8.69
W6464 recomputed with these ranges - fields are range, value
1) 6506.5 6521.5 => 8.72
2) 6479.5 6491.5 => 8.89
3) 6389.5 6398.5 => 8.82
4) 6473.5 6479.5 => 8.86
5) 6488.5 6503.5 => 8.48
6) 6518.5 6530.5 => 8.86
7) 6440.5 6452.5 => 8.7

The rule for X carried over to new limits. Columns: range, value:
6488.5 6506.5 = 8.7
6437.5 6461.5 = 9.02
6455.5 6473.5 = 9.05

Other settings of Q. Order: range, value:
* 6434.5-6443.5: 8.81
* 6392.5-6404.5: 8.85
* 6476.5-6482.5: 8.79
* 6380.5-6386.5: 8.59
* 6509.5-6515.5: 8.62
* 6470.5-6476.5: 8.93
